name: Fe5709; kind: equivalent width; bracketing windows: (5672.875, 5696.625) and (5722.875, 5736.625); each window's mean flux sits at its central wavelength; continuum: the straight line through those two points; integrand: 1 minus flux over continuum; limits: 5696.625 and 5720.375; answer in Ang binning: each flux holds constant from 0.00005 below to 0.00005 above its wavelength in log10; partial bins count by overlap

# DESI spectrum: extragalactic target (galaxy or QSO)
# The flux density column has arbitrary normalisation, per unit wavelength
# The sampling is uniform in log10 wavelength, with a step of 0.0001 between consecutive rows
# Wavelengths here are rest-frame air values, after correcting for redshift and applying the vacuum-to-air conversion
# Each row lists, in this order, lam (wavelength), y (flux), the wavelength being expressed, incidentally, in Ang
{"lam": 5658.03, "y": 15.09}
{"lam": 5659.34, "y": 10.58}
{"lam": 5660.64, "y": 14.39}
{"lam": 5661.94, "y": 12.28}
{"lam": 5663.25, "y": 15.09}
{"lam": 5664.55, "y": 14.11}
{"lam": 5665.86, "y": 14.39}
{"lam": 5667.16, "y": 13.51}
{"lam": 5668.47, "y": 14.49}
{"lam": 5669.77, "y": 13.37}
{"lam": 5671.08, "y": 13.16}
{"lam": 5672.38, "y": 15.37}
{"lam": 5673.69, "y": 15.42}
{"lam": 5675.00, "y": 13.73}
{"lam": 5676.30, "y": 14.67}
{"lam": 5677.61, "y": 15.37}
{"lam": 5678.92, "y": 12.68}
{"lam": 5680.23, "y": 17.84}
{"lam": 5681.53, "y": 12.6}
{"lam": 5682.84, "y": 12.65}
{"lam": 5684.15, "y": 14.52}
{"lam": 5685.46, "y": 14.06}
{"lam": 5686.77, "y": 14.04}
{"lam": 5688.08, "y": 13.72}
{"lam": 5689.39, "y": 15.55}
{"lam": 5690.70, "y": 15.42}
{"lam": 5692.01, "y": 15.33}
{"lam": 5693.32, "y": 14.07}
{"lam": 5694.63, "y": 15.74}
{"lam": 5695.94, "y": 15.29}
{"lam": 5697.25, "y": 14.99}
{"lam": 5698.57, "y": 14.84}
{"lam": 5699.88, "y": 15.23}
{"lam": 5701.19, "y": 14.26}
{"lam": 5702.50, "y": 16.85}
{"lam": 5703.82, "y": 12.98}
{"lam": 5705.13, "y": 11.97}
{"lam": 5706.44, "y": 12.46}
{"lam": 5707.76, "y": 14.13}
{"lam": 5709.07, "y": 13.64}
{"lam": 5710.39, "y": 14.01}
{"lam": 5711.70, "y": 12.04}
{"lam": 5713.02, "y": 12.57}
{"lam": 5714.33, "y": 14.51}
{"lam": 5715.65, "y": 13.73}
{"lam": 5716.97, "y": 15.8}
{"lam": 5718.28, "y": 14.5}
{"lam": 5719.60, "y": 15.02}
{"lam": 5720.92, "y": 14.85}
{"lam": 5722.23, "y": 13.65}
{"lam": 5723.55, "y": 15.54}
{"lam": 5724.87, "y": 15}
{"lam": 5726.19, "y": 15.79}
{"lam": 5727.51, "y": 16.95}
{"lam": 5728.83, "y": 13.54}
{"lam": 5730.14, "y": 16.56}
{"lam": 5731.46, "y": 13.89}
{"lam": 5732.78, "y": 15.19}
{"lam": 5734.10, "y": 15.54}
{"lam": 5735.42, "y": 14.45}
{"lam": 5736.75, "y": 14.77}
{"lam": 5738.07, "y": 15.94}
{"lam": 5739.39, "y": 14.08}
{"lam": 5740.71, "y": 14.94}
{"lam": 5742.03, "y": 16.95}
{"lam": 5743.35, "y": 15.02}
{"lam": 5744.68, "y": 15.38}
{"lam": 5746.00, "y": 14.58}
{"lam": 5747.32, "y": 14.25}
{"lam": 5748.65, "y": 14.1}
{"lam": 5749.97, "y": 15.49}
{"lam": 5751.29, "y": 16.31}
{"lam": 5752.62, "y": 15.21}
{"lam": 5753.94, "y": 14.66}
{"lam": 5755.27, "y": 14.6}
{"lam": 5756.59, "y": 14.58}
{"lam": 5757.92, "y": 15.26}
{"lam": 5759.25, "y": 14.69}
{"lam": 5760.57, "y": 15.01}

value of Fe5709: 1.3 Ang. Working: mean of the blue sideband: 14.6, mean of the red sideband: 15.2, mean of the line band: 14.1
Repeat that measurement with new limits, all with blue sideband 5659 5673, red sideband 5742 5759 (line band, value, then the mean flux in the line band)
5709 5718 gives 0.4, 13.8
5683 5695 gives -0.4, 14.6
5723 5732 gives -0.4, 15.3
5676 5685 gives -0.2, 14.3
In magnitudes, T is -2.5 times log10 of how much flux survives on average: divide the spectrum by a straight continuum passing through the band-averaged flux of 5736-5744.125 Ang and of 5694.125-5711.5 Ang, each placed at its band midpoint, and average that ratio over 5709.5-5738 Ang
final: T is 0.01 mag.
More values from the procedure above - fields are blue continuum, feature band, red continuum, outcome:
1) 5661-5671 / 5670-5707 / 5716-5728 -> -0.01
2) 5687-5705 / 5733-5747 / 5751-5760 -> -0.01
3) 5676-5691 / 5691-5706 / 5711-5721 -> -0.03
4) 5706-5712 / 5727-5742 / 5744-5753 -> -0.05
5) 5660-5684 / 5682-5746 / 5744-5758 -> 0.00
